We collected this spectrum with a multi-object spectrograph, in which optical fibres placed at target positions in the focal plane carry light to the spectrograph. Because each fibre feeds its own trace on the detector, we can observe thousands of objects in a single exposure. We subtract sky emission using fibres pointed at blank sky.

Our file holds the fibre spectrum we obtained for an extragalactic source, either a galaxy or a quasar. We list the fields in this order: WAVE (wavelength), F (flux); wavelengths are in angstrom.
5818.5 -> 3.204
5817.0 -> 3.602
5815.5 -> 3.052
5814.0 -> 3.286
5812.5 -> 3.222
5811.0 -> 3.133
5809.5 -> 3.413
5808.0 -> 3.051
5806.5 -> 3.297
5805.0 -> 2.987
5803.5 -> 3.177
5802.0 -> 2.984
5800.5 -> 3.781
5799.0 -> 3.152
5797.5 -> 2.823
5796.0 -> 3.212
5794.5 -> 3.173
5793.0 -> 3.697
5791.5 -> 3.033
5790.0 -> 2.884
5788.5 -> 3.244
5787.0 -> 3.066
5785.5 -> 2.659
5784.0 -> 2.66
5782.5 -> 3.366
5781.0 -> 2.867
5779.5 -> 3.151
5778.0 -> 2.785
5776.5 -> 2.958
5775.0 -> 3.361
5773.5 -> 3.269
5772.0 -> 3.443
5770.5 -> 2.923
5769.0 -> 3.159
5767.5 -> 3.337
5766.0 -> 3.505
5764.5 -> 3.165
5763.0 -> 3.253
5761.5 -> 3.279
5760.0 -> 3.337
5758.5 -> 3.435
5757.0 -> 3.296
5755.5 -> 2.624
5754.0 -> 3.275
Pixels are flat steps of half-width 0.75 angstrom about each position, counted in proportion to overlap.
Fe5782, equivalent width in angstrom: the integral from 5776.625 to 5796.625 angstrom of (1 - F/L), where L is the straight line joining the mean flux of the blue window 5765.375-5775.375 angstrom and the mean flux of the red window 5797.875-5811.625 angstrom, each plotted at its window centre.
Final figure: 1.2 angstrom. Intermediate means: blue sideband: 3.28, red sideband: 3.21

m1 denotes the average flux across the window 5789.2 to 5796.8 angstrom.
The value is 3.2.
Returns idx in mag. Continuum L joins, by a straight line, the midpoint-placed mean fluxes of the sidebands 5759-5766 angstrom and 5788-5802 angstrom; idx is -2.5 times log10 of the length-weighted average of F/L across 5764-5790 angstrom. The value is 0.051 mag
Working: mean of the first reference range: 3.29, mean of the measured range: 3.11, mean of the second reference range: 3.21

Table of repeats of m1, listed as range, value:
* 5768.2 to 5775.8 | 3.23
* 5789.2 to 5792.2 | 2.96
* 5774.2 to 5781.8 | 3.03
